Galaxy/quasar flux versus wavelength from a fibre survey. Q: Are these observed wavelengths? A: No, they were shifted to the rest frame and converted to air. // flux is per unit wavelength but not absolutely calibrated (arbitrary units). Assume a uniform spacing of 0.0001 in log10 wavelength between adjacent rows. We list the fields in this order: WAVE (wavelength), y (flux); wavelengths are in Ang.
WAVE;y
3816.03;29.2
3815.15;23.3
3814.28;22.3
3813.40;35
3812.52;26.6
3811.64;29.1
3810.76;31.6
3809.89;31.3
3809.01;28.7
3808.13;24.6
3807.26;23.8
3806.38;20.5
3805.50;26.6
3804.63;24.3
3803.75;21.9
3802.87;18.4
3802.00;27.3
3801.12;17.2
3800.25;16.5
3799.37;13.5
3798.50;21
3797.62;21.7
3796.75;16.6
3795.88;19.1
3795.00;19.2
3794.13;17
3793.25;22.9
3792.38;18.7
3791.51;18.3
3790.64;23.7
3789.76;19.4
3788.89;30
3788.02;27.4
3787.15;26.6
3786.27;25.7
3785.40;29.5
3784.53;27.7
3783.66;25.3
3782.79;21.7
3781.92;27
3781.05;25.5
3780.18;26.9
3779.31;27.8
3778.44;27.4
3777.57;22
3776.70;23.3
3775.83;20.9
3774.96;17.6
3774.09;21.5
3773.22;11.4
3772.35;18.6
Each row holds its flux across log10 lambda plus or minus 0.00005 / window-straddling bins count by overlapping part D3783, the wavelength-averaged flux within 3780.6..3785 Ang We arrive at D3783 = 25.5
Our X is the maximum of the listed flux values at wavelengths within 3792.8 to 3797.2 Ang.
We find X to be 22.9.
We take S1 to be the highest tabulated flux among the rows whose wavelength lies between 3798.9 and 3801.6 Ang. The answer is 17.2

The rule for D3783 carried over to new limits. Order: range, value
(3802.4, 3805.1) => 21.7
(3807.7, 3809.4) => 26.6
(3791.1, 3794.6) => 19.3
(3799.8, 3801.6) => 17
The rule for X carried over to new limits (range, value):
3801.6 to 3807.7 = 27.3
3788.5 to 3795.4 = 30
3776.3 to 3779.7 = 27.8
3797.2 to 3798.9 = 21.7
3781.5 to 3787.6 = 29.5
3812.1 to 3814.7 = 35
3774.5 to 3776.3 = 20.9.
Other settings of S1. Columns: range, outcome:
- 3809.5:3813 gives 31.6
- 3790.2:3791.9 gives 23.7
